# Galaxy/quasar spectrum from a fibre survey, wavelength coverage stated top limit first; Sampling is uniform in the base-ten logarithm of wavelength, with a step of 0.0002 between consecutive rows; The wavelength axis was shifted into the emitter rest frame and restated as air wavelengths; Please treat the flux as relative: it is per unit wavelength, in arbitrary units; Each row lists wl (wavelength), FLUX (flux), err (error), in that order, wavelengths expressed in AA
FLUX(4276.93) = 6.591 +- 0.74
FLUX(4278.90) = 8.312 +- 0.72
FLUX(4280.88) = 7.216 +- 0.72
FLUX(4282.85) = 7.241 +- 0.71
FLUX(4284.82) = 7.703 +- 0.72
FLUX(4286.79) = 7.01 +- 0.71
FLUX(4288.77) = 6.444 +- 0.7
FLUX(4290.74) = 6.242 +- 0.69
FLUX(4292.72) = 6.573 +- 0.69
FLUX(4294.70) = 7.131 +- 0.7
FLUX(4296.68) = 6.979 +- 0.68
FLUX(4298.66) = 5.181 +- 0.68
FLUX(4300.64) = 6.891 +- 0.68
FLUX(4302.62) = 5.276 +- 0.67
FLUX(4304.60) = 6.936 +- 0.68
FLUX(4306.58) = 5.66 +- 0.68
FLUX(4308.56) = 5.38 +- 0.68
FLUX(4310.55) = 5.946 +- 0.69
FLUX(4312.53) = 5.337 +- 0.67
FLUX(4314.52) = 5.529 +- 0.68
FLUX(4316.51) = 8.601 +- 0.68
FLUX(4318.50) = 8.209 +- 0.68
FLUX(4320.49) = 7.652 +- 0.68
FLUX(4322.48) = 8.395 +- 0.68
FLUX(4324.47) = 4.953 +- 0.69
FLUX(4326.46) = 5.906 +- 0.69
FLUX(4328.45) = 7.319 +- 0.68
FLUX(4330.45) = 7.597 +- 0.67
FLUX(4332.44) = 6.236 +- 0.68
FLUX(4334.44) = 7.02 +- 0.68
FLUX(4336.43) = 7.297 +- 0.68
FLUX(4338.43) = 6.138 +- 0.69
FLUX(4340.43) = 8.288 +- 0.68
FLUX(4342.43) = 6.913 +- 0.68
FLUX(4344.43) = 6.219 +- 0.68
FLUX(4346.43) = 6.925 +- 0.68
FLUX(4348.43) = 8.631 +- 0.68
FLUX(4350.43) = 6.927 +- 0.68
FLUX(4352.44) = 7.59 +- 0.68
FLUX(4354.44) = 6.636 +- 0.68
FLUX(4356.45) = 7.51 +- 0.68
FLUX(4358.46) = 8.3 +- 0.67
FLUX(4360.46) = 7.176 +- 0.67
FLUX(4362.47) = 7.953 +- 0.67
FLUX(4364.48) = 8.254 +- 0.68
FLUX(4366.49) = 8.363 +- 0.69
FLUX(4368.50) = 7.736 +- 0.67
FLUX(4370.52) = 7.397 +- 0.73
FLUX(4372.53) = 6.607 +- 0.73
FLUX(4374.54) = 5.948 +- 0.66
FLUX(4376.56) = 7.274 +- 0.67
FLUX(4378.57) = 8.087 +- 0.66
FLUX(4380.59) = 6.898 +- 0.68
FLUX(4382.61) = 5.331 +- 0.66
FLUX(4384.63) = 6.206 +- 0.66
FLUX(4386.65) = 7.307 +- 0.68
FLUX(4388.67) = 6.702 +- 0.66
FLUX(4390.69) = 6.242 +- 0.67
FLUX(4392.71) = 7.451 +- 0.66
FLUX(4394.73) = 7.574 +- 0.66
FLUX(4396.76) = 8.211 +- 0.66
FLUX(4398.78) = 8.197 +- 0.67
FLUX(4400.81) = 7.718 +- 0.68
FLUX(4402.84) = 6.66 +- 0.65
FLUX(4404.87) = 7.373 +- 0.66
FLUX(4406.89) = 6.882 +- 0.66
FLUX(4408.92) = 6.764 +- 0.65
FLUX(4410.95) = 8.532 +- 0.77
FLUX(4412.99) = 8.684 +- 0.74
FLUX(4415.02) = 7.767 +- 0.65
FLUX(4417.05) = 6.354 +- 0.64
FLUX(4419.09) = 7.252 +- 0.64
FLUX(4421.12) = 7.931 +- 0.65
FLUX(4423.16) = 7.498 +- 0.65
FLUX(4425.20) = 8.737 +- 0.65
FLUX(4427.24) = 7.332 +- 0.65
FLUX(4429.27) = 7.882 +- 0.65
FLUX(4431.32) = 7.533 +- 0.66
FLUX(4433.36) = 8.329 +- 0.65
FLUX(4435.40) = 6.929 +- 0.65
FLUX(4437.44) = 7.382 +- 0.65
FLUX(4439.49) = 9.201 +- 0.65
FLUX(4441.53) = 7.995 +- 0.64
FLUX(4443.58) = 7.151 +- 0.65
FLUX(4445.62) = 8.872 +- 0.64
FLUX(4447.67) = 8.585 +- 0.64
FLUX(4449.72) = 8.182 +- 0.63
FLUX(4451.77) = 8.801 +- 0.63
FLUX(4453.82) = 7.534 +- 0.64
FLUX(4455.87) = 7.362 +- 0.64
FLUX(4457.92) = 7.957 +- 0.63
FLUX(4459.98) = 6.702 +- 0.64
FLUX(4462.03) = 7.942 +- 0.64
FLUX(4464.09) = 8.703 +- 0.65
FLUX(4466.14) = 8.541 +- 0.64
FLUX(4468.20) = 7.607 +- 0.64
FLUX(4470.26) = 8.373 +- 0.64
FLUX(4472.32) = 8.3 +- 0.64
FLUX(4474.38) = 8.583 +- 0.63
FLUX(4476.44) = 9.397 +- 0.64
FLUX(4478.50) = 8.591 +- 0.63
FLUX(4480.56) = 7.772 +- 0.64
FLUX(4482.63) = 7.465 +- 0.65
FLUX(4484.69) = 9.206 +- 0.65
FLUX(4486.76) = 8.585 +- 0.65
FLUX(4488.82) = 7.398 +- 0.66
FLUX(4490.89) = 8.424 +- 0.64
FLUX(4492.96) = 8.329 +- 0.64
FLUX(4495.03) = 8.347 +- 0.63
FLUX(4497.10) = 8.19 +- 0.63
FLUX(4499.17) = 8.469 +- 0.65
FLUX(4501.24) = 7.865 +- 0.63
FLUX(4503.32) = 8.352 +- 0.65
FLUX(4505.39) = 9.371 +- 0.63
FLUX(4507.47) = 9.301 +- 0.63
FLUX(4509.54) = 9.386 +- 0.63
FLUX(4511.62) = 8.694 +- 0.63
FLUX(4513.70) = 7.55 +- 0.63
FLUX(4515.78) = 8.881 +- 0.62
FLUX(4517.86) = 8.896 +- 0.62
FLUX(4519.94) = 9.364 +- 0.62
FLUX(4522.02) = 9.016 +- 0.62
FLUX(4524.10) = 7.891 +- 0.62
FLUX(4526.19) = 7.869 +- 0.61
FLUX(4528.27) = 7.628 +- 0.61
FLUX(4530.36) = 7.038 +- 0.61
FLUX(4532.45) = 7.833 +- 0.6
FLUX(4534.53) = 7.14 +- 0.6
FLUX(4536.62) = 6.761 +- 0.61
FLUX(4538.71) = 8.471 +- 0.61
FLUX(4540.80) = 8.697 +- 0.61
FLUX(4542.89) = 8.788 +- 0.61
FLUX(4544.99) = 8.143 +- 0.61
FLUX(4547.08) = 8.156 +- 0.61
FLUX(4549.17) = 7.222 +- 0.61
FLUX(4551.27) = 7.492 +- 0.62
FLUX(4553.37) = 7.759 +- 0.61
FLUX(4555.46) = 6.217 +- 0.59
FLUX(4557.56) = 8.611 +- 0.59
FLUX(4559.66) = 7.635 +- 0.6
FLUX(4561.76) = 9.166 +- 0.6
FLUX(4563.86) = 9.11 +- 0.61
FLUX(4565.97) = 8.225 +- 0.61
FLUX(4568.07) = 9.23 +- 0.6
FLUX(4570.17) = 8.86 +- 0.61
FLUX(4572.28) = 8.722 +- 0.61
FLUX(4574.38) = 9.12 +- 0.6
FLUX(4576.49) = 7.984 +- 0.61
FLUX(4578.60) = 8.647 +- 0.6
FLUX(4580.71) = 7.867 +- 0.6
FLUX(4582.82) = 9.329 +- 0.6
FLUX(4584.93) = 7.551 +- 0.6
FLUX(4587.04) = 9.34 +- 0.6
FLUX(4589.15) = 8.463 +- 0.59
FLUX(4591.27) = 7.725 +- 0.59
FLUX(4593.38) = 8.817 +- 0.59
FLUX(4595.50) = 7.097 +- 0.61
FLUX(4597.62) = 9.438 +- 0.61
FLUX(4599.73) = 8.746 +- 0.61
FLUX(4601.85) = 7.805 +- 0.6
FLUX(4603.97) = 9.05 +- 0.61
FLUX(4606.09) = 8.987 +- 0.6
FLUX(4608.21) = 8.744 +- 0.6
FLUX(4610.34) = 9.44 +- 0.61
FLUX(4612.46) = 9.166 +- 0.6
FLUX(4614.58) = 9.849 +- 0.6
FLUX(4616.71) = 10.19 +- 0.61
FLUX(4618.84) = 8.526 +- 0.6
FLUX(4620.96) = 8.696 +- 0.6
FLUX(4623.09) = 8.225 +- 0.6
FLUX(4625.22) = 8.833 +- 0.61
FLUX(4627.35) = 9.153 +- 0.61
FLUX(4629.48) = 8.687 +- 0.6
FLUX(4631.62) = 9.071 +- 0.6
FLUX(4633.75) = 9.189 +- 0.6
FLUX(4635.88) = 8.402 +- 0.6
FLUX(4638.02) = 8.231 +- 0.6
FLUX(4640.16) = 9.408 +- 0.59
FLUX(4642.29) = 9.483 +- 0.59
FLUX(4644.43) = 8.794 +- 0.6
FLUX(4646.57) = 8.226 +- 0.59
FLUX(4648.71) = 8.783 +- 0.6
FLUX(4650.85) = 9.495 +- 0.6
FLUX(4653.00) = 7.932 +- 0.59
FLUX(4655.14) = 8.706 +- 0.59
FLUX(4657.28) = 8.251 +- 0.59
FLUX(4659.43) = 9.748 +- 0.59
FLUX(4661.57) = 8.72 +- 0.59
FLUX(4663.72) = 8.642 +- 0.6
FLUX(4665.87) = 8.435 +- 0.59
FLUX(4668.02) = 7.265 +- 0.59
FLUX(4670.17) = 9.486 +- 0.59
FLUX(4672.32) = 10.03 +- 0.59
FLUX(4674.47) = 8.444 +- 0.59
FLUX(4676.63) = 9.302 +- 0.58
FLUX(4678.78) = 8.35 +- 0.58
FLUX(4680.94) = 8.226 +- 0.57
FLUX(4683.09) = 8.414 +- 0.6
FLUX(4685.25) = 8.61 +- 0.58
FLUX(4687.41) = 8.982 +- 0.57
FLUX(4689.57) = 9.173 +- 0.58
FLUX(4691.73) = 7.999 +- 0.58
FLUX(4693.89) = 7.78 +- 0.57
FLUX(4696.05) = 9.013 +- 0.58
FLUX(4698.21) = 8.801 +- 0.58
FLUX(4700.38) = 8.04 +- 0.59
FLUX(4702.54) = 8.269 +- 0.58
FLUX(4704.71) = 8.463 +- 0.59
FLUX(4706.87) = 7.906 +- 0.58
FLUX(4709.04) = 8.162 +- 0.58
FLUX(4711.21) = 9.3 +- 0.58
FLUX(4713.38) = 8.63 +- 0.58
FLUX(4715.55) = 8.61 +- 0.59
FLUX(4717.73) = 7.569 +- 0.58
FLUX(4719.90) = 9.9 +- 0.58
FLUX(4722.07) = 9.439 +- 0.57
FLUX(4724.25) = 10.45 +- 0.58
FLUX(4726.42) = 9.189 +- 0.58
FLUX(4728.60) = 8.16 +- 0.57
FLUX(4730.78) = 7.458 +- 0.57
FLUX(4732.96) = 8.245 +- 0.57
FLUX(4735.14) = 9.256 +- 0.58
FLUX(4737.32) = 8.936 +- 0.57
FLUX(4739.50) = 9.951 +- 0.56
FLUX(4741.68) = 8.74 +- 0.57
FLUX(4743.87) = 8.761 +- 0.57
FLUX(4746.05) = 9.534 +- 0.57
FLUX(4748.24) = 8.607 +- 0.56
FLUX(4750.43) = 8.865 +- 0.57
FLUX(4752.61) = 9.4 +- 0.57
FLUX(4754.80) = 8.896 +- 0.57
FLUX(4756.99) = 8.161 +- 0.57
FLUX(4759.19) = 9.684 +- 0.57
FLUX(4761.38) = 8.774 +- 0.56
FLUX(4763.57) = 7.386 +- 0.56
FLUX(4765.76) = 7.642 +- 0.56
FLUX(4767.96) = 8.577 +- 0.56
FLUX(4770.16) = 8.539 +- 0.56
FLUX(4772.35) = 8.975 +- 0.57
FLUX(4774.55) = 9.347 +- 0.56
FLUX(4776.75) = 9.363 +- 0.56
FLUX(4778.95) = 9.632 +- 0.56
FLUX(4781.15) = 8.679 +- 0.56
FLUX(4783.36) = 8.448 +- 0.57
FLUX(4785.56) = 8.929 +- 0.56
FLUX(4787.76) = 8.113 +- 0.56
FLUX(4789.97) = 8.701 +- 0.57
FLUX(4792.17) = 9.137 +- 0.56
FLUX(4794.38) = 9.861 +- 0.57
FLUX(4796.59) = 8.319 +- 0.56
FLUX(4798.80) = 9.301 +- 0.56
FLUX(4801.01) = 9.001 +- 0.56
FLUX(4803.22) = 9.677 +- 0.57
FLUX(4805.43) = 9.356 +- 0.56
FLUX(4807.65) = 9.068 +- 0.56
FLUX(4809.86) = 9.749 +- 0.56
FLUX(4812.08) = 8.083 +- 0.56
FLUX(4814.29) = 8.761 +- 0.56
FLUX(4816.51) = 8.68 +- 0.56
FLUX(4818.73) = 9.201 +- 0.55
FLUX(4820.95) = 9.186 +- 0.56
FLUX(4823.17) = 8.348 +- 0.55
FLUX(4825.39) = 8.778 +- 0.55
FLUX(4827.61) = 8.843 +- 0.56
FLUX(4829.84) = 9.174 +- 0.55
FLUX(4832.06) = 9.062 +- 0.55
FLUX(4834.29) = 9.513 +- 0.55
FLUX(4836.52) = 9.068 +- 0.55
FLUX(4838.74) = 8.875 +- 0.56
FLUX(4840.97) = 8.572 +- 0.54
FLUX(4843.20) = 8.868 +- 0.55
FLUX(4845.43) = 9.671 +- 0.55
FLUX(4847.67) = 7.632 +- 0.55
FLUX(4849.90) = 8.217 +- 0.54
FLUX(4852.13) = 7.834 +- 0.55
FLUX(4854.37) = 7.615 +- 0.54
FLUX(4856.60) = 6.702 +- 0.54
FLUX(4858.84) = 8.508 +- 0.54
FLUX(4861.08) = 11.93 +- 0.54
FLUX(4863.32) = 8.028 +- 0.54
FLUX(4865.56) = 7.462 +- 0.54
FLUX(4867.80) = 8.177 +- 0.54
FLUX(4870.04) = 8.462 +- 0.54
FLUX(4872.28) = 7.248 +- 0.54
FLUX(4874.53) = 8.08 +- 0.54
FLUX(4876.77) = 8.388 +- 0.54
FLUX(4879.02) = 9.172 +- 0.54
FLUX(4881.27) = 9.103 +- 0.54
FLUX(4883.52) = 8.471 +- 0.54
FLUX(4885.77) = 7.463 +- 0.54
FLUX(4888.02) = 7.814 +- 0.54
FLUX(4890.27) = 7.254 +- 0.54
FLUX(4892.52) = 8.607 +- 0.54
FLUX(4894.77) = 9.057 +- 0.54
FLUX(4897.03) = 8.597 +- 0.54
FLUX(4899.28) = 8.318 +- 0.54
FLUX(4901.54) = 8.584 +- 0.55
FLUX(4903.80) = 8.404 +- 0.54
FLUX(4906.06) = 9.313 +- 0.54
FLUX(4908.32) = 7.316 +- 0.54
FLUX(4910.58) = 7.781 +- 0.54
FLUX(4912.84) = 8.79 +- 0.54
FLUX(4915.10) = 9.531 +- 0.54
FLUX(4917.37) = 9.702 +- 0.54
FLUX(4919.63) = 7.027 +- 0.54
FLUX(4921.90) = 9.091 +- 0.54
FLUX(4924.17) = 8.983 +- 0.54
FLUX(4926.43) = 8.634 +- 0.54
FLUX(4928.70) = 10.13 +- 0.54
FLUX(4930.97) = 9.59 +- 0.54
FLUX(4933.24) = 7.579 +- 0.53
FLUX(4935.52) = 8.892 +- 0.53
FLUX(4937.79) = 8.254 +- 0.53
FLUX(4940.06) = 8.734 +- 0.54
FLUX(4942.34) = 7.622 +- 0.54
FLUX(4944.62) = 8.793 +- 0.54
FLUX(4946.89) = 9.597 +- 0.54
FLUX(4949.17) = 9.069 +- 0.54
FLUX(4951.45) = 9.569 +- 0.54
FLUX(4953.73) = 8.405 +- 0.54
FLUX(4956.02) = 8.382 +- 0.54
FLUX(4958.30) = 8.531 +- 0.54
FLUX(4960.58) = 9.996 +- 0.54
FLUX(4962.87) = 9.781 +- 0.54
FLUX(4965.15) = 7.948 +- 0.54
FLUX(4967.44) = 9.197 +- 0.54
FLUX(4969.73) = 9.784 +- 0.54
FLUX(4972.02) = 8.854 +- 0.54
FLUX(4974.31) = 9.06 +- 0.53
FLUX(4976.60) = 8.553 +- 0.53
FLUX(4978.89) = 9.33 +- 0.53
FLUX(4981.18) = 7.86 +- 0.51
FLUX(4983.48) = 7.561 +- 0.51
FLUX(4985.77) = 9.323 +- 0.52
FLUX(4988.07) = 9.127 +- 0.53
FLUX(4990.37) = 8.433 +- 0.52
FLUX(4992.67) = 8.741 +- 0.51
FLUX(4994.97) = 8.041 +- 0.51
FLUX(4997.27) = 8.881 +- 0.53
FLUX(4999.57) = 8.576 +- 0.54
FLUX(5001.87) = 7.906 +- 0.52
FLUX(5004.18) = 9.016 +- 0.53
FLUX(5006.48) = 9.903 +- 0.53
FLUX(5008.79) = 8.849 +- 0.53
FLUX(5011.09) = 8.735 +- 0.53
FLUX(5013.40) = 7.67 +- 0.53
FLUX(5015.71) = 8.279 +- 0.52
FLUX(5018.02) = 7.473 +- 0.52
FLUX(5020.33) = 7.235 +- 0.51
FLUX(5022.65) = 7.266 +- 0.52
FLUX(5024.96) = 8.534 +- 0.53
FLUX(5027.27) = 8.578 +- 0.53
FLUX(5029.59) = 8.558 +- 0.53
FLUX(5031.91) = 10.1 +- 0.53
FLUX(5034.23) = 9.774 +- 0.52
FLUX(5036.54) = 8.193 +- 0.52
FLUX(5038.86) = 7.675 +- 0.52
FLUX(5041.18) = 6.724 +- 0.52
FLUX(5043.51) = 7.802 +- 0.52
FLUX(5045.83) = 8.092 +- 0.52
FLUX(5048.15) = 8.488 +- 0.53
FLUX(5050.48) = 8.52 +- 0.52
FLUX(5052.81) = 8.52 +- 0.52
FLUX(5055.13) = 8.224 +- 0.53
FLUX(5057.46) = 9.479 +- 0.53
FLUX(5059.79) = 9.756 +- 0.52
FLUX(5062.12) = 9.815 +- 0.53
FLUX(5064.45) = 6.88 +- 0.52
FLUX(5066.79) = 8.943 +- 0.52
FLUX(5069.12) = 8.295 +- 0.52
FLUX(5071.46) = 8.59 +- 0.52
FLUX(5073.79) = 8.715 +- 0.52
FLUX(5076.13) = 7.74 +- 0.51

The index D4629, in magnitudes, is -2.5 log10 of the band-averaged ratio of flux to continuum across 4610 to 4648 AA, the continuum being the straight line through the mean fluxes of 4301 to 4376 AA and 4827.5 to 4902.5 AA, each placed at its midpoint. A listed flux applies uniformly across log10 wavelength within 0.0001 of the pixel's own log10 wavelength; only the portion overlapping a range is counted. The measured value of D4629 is -0.15 mag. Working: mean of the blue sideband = 7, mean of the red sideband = 8.47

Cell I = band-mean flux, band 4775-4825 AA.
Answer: 8.98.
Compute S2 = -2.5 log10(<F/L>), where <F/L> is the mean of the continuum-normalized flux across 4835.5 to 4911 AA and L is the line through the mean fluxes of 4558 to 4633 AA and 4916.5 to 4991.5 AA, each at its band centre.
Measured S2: 0.054 mag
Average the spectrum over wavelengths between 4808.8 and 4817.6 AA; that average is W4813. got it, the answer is 8.81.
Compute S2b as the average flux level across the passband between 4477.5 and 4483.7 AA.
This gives 7.95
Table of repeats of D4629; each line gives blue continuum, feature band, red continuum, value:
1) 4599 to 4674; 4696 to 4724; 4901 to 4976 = 0.02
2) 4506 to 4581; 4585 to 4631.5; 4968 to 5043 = -0.06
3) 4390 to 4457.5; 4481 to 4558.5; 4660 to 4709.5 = -0.02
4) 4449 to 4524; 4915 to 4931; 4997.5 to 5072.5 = -0.07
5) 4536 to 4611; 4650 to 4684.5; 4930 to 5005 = -0.03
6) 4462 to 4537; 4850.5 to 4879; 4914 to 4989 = 0.07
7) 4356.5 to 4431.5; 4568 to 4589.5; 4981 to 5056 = -0.12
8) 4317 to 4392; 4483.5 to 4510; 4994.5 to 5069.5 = -0.15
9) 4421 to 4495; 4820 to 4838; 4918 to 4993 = -0.05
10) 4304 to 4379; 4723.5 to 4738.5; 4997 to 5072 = -0.12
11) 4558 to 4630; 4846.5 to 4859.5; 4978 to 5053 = 0.11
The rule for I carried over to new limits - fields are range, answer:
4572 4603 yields 8.44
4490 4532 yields 8.43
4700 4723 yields 8.58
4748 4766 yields 8.65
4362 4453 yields 7.56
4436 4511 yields 8.28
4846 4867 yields 8.25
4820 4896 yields 8.5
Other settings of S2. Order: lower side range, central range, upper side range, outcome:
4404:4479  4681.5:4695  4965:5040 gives -0.03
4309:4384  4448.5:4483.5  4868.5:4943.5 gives -0.10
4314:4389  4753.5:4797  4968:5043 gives -0.09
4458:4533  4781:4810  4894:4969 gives -0.05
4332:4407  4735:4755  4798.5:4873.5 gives -0.08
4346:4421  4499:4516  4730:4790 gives -0.11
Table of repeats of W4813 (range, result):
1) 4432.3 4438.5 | 7.56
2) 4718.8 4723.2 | 9.67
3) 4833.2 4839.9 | 9.15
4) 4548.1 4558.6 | 7.46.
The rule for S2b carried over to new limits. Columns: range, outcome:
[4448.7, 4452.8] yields 8.49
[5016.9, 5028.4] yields 7.82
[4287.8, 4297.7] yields 6.67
